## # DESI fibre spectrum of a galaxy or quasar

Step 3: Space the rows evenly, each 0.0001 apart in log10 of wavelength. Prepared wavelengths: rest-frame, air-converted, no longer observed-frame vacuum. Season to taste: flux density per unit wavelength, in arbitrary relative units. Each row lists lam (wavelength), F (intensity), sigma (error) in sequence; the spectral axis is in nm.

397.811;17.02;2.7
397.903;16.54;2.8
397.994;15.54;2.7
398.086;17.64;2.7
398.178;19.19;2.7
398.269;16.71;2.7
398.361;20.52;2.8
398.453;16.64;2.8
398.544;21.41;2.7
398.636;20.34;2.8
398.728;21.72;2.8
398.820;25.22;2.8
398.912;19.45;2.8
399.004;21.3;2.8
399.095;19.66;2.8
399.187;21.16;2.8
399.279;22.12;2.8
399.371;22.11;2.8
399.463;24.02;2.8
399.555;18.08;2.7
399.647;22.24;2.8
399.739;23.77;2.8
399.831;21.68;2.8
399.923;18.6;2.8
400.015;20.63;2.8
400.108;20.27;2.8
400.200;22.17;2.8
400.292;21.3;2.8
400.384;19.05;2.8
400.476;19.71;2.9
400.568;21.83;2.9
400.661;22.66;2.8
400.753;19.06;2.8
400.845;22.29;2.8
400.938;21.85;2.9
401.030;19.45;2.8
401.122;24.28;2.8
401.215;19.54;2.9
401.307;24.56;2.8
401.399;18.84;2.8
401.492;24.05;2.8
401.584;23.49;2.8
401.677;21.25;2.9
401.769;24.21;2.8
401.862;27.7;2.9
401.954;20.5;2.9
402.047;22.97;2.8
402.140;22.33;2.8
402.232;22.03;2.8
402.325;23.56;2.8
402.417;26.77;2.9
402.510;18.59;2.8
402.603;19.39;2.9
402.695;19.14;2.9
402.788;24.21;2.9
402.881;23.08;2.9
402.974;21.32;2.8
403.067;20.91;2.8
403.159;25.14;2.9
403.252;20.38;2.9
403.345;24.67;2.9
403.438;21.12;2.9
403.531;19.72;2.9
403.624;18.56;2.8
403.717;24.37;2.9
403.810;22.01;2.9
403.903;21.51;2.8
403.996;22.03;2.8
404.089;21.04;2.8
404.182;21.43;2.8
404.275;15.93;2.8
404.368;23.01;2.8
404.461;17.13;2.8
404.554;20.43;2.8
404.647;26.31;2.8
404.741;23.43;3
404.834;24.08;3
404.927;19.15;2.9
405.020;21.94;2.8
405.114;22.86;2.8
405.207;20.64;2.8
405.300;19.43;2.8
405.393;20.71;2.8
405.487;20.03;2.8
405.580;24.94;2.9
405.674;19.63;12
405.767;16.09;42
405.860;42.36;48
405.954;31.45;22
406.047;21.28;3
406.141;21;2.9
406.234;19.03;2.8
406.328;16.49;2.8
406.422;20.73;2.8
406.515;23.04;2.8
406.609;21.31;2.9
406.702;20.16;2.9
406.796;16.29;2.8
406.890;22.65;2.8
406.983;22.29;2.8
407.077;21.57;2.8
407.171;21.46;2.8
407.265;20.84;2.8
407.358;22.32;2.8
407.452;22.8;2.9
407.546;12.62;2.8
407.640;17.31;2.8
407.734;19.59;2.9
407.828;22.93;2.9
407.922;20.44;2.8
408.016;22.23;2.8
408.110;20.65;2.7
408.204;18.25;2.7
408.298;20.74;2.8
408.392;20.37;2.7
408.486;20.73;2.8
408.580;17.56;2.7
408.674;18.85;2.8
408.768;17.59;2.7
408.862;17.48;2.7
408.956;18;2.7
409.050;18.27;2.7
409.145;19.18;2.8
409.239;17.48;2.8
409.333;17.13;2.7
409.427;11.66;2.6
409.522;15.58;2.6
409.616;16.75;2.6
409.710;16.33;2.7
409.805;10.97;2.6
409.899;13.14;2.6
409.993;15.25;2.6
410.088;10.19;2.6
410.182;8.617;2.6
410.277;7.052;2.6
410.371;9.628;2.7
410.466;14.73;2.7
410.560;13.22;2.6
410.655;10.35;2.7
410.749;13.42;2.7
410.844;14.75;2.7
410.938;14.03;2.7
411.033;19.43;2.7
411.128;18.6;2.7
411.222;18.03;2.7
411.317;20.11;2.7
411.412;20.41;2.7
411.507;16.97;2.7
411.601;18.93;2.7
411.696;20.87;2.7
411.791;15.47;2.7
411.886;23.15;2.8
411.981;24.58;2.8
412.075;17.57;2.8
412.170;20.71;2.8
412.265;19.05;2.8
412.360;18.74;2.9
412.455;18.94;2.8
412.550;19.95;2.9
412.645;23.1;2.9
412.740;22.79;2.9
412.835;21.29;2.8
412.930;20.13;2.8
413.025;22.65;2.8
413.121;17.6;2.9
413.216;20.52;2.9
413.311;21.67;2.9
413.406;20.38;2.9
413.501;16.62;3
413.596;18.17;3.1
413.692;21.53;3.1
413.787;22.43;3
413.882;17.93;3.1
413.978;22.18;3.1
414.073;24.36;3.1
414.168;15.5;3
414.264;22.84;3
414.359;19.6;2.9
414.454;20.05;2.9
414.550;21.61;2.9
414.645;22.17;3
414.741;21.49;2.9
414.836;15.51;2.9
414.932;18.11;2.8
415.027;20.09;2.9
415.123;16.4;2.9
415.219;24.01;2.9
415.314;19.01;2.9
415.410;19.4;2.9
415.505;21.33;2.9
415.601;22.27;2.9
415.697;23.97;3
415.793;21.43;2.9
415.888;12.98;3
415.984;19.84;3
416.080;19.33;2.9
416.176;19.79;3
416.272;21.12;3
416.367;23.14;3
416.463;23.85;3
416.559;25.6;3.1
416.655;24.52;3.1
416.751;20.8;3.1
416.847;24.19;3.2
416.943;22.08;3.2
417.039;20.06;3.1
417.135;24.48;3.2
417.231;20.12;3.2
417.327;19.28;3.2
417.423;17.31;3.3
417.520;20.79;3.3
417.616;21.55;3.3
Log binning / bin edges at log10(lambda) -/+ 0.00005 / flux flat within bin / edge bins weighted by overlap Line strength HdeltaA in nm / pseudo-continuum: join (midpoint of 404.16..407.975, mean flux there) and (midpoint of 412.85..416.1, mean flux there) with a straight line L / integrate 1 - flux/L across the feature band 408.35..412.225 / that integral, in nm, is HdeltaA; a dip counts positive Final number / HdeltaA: 0.81 nm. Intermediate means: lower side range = 21.4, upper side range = 20.1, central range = 16.4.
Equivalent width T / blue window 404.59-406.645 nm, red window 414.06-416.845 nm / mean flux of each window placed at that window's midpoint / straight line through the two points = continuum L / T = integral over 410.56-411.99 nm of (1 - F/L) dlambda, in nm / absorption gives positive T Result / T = 0.26 nm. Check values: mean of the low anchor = 22.5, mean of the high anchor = 20.7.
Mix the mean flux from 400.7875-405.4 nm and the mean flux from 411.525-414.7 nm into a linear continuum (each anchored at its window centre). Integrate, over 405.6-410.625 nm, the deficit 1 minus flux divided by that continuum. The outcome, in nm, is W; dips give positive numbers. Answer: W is 0.62 nm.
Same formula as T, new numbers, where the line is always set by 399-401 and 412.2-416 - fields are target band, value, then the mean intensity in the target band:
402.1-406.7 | -0.24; 21.9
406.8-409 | 0.08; 19.9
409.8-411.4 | 0.52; 13.8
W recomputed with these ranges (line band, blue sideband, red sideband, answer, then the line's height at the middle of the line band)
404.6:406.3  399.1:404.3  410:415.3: -0.19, 20.6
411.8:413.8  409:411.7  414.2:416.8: -0.30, 17.8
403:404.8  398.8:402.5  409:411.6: -0.19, 19.5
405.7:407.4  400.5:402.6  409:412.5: -0.29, 19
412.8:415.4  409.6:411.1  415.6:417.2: -0.26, 18.4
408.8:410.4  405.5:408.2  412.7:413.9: 0.51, 21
